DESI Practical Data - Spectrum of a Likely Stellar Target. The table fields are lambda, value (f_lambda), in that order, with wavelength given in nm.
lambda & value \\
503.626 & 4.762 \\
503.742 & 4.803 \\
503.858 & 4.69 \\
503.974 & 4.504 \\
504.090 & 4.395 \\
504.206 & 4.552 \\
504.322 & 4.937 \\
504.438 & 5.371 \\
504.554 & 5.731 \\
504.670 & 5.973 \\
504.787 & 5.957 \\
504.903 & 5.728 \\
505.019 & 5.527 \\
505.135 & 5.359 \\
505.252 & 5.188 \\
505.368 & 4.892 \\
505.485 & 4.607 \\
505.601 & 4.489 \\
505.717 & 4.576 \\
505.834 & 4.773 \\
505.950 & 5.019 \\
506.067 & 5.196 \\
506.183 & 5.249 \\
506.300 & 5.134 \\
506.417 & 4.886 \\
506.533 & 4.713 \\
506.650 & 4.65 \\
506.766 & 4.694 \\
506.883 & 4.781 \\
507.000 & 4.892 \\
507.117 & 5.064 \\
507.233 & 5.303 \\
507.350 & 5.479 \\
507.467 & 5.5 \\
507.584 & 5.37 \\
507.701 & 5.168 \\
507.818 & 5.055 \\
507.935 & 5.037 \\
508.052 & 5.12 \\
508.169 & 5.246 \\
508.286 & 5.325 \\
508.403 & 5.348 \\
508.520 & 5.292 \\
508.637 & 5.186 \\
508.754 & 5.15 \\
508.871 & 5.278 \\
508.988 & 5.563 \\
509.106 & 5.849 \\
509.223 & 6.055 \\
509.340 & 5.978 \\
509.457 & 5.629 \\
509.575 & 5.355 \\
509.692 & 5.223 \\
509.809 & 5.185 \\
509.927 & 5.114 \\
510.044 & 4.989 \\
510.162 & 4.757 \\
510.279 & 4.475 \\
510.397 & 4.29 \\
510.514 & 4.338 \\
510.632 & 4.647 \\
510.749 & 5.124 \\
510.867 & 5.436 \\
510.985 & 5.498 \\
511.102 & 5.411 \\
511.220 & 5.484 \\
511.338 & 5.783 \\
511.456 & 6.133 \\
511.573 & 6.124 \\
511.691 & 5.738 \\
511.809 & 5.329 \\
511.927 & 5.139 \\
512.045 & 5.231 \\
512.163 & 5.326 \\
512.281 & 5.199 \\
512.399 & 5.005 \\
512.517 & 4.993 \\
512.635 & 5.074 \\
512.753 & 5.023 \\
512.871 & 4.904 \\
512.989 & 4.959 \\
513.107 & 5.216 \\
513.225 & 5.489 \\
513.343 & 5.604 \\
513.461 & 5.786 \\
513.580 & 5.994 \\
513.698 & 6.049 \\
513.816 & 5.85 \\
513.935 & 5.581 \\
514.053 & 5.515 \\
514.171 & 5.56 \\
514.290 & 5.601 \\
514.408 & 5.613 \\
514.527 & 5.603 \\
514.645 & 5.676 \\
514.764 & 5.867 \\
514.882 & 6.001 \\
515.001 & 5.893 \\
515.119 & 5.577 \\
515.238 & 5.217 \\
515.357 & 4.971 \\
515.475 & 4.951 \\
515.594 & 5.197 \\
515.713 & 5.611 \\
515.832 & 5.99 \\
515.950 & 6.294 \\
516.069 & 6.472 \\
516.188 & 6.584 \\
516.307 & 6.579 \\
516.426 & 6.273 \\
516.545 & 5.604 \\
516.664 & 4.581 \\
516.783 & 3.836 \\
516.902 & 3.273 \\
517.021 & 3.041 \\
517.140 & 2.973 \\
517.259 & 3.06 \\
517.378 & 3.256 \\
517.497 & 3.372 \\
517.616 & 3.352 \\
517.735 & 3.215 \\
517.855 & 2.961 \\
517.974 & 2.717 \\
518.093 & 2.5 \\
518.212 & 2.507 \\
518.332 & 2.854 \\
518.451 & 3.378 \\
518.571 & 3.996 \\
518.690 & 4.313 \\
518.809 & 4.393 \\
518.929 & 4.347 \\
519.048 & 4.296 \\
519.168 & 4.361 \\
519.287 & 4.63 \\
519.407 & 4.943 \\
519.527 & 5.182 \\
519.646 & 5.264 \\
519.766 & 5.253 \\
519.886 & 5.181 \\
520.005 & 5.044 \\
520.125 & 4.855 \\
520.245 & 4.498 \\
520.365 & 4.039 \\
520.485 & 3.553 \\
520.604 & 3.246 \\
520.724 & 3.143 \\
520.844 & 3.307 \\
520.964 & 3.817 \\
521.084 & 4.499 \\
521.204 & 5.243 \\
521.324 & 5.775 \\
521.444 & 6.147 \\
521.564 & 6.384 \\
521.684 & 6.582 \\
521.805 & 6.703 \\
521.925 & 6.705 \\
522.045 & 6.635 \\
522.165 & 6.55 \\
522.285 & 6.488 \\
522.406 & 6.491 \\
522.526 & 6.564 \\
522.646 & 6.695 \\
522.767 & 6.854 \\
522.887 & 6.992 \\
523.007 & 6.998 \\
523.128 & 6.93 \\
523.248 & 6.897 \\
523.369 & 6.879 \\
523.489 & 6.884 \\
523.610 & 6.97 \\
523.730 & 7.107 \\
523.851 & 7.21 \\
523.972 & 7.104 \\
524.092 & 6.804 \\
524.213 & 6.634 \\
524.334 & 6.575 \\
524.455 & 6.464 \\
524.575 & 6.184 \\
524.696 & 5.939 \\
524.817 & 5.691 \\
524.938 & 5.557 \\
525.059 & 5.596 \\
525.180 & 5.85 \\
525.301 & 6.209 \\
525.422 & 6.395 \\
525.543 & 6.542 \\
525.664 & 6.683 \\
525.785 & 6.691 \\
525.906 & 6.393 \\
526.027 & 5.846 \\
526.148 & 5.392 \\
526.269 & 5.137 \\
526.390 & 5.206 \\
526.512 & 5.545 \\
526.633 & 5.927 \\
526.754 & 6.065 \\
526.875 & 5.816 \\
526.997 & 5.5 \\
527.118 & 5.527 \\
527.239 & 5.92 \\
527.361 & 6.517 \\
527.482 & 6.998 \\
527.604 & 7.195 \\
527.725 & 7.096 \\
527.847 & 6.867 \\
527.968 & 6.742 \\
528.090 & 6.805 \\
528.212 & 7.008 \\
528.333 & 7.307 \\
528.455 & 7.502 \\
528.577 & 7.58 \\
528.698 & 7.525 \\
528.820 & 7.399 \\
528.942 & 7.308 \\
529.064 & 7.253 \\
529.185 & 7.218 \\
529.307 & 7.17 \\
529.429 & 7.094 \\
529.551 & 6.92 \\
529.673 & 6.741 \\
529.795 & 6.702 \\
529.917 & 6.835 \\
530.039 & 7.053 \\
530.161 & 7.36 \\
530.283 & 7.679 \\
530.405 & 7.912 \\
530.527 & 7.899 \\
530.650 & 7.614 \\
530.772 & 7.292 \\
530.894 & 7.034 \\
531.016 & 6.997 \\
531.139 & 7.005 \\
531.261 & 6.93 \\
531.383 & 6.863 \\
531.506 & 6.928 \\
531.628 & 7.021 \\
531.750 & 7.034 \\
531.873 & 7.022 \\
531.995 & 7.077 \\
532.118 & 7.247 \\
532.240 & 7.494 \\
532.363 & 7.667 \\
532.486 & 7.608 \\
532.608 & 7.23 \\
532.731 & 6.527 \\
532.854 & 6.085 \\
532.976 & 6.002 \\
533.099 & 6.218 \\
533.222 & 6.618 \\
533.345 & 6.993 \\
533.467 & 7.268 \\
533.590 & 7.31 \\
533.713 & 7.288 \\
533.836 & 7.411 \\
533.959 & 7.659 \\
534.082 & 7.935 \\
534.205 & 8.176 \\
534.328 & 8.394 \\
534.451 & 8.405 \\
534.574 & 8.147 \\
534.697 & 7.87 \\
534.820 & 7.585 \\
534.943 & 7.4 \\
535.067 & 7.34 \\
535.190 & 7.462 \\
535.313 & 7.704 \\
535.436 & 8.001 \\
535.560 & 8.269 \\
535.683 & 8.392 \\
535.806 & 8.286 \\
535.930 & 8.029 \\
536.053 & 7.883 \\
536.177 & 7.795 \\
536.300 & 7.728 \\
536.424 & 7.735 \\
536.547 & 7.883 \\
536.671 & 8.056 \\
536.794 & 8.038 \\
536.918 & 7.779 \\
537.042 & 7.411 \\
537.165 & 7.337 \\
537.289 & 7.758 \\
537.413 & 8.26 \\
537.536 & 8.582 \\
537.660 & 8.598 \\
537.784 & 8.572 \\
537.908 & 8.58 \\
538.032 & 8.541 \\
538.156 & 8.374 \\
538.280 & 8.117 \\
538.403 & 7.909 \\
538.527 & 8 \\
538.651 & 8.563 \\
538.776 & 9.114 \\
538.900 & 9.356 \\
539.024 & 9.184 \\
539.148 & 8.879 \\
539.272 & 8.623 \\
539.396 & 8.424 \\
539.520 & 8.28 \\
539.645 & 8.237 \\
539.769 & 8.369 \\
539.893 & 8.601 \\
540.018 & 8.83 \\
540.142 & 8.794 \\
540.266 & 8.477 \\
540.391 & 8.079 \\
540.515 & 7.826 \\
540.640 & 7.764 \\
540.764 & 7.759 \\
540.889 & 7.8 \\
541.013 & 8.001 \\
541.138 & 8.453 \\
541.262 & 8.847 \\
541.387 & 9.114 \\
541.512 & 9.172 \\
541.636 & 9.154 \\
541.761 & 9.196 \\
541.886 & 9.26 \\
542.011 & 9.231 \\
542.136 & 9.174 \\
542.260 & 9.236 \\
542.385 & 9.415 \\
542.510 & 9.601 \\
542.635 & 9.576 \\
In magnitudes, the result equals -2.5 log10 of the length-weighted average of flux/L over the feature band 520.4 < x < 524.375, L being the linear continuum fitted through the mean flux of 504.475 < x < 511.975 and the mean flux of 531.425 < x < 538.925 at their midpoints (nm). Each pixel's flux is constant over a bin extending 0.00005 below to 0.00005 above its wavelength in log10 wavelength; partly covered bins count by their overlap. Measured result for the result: 0.08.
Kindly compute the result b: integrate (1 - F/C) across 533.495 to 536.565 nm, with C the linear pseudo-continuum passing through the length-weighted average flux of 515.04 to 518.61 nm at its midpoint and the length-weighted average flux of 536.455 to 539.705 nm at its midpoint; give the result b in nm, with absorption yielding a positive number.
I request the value -0.03 nm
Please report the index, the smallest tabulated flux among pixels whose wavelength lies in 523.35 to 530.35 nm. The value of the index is 5.137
